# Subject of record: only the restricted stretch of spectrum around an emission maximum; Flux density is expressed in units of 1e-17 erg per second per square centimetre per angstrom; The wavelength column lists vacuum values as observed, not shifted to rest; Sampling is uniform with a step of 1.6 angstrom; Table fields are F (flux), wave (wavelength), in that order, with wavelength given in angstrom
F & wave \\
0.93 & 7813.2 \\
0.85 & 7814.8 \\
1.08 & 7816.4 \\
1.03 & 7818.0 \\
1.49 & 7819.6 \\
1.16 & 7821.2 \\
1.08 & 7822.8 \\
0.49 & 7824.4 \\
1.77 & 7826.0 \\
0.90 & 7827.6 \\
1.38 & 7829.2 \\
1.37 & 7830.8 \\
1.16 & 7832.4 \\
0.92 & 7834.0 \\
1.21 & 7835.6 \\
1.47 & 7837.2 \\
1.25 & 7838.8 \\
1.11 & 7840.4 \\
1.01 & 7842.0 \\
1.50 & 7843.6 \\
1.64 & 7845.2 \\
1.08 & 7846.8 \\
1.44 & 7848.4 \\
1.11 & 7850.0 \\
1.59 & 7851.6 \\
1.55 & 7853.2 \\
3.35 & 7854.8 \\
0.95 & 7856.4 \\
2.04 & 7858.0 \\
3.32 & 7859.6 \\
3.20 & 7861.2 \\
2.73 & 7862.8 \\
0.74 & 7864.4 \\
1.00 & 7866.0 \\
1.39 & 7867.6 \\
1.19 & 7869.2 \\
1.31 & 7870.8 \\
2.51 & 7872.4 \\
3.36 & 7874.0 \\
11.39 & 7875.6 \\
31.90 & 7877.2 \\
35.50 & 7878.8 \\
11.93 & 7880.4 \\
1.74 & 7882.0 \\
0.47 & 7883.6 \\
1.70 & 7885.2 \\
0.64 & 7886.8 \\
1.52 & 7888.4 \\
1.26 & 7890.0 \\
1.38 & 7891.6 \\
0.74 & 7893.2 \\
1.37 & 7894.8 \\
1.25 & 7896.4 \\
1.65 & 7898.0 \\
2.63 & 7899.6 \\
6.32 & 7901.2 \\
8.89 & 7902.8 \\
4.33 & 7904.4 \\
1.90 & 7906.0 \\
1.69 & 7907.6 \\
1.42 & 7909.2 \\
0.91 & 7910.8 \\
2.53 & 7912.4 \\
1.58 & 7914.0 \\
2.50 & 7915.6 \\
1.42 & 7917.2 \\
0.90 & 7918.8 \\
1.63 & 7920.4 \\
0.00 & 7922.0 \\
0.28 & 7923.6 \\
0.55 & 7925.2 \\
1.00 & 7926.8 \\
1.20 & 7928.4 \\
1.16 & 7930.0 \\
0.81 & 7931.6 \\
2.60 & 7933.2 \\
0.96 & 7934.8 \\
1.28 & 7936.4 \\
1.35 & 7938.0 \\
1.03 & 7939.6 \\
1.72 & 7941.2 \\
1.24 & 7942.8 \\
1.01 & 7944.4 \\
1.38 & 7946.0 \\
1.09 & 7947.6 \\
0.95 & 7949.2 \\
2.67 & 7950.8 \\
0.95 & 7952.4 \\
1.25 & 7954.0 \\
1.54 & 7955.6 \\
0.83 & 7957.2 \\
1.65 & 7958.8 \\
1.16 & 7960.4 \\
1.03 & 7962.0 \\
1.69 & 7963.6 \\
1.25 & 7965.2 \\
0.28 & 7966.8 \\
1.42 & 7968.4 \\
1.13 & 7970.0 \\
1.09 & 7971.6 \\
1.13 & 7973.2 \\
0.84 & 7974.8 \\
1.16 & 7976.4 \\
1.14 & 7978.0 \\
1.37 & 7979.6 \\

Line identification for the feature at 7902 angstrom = [N II]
